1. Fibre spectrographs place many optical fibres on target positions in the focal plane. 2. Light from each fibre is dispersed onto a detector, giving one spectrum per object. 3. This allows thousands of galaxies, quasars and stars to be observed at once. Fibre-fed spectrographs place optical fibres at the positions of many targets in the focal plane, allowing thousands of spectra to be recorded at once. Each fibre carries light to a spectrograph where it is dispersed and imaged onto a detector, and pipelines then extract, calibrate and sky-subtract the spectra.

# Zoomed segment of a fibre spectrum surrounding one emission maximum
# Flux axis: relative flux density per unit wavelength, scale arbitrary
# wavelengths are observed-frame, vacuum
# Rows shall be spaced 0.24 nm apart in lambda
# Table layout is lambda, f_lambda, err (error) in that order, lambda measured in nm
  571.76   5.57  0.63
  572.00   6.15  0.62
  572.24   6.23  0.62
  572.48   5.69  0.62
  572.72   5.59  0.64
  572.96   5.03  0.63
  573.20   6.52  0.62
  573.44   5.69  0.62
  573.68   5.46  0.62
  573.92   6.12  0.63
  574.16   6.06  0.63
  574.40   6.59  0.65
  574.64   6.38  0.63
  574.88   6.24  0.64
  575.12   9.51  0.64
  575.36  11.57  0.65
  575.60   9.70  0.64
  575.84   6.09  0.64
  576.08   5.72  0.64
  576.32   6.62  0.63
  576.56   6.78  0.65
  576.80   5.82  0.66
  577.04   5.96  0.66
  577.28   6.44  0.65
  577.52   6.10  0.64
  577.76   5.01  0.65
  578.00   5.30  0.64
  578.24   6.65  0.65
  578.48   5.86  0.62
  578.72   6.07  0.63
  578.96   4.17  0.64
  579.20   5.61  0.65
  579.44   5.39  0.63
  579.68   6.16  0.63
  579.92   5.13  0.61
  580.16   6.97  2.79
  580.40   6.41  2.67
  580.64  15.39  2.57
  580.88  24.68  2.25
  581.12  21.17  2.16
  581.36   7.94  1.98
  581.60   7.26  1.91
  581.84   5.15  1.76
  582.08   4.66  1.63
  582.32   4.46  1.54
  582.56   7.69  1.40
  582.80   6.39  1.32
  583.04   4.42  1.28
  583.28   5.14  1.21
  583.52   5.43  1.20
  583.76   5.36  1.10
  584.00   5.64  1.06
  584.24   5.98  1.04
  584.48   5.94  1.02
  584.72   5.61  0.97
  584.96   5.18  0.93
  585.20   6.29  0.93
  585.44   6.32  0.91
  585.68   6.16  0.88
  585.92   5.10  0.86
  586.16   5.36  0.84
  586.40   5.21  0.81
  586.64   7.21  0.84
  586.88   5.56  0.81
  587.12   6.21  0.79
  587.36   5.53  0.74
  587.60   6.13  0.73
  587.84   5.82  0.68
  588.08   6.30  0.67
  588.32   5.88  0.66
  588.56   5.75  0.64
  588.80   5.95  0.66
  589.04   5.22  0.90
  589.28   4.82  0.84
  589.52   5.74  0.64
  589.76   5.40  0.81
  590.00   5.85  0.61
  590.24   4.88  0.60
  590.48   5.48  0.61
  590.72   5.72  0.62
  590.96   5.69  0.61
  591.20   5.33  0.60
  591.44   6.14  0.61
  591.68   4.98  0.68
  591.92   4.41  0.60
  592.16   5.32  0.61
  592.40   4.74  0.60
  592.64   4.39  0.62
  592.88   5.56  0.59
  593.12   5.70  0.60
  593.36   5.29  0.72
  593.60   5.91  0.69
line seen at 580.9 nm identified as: [O III]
